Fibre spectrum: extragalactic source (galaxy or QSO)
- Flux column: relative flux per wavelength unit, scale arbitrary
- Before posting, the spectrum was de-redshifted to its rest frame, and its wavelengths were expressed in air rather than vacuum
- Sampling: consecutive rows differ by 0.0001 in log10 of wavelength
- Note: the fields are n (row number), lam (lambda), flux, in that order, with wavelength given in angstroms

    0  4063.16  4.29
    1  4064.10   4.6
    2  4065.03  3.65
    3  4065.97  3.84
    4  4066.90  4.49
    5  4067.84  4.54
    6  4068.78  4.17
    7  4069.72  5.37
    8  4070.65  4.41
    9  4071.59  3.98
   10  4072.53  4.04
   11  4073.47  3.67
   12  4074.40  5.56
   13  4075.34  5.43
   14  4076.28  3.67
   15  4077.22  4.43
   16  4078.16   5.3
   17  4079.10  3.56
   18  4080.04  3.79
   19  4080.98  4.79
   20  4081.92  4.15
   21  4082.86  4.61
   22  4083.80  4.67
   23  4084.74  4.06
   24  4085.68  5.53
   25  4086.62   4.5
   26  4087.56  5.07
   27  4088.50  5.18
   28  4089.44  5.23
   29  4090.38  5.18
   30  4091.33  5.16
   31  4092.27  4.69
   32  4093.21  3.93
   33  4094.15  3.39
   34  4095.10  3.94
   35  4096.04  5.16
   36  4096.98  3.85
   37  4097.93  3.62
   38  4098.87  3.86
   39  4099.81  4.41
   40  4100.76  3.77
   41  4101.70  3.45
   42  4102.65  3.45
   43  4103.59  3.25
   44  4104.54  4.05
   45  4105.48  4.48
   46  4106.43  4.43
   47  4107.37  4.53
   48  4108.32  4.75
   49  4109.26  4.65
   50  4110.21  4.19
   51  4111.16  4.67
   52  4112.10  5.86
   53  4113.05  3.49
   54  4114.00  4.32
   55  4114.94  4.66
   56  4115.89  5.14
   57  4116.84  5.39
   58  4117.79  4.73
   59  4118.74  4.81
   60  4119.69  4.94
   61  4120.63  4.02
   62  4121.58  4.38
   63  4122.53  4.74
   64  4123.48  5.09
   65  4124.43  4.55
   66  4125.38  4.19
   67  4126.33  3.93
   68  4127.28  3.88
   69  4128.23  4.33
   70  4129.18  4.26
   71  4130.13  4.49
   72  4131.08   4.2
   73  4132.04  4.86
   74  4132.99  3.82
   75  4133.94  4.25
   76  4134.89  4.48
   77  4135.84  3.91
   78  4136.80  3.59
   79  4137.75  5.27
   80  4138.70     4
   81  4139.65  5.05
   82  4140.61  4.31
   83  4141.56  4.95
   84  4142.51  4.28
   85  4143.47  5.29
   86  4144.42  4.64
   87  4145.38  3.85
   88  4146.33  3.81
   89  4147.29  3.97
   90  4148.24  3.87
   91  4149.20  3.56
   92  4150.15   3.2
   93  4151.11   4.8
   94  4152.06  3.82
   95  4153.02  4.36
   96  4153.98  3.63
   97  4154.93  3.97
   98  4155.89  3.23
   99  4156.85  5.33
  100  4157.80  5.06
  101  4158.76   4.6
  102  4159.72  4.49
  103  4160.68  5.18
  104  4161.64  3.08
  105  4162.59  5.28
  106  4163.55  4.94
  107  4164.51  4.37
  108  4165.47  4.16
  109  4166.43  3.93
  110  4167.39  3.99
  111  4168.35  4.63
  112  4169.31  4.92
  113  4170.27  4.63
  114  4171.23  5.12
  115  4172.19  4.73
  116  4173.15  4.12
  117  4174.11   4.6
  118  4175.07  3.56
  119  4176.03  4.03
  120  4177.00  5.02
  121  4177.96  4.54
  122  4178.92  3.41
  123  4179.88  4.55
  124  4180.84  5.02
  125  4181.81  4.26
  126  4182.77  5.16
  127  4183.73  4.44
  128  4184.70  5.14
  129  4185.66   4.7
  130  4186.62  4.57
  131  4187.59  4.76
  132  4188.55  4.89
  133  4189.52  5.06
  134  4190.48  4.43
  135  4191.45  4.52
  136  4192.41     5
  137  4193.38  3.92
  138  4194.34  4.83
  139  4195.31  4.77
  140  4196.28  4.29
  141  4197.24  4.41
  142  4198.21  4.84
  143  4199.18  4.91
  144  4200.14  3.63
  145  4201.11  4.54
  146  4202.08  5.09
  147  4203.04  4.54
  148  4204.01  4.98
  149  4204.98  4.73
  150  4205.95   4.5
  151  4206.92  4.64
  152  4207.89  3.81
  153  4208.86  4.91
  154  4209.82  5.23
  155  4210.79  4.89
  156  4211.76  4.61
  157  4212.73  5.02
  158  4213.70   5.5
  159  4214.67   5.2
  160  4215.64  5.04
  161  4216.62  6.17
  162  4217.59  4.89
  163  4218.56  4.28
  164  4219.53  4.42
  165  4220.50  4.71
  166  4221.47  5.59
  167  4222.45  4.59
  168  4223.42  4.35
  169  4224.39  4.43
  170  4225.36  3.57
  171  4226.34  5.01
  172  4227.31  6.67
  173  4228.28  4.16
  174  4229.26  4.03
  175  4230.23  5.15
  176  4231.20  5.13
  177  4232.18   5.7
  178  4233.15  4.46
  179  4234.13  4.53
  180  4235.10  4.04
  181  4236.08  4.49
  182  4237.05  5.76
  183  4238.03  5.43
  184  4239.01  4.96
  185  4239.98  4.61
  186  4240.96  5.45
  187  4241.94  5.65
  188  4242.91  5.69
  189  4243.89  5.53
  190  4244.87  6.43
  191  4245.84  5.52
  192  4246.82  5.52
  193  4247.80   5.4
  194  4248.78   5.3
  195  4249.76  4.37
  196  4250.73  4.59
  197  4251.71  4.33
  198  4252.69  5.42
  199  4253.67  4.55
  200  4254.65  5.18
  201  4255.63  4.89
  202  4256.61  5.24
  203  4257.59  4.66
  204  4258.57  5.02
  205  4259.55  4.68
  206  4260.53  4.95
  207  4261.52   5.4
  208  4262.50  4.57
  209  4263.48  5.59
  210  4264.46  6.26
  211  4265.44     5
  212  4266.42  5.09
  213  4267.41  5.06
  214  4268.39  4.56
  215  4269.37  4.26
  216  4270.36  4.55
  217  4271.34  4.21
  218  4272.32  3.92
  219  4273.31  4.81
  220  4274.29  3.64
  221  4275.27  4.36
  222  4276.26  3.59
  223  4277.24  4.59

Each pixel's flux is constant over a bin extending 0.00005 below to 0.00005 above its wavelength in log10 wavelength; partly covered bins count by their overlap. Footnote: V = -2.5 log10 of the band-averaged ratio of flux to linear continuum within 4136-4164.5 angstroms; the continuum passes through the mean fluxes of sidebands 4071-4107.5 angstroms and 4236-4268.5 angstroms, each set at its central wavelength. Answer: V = 0.081 mag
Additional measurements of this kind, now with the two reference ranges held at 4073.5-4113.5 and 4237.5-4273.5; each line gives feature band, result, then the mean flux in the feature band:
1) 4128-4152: 0.08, 4.27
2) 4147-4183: 0.08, 4.34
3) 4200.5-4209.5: 0.05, 4.64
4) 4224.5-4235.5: 0.04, 4.76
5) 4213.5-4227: 0.01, 4.85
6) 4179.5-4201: 0.03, 4.64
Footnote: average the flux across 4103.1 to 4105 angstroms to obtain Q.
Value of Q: 3.64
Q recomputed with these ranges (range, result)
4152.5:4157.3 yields 4.09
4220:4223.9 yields 4.81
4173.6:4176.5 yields 4.07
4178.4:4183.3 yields 4.49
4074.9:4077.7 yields 4.5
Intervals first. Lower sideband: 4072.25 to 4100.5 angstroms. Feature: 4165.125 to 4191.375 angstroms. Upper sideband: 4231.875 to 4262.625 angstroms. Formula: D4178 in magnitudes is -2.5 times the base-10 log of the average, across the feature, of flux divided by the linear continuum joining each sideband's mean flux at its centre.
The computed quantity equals 0.07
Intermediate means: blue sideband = 4.48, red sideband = 5.07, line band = 4.53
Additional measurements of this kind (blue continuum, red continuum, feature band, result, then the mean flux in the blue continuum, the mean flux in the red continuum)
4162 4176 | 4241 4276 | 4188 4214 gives -0.006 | 4.47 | 4.97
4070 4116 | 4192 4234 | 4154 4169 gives 0.052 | 4.41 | 4.77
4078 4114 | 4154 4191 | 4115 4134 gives -0.020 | 4.38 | 4.51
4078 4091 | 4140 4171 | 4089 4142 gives 0.032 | 4.68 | 4.33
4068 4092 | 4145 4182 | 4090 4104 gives 0.123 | 4.62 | 4.3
